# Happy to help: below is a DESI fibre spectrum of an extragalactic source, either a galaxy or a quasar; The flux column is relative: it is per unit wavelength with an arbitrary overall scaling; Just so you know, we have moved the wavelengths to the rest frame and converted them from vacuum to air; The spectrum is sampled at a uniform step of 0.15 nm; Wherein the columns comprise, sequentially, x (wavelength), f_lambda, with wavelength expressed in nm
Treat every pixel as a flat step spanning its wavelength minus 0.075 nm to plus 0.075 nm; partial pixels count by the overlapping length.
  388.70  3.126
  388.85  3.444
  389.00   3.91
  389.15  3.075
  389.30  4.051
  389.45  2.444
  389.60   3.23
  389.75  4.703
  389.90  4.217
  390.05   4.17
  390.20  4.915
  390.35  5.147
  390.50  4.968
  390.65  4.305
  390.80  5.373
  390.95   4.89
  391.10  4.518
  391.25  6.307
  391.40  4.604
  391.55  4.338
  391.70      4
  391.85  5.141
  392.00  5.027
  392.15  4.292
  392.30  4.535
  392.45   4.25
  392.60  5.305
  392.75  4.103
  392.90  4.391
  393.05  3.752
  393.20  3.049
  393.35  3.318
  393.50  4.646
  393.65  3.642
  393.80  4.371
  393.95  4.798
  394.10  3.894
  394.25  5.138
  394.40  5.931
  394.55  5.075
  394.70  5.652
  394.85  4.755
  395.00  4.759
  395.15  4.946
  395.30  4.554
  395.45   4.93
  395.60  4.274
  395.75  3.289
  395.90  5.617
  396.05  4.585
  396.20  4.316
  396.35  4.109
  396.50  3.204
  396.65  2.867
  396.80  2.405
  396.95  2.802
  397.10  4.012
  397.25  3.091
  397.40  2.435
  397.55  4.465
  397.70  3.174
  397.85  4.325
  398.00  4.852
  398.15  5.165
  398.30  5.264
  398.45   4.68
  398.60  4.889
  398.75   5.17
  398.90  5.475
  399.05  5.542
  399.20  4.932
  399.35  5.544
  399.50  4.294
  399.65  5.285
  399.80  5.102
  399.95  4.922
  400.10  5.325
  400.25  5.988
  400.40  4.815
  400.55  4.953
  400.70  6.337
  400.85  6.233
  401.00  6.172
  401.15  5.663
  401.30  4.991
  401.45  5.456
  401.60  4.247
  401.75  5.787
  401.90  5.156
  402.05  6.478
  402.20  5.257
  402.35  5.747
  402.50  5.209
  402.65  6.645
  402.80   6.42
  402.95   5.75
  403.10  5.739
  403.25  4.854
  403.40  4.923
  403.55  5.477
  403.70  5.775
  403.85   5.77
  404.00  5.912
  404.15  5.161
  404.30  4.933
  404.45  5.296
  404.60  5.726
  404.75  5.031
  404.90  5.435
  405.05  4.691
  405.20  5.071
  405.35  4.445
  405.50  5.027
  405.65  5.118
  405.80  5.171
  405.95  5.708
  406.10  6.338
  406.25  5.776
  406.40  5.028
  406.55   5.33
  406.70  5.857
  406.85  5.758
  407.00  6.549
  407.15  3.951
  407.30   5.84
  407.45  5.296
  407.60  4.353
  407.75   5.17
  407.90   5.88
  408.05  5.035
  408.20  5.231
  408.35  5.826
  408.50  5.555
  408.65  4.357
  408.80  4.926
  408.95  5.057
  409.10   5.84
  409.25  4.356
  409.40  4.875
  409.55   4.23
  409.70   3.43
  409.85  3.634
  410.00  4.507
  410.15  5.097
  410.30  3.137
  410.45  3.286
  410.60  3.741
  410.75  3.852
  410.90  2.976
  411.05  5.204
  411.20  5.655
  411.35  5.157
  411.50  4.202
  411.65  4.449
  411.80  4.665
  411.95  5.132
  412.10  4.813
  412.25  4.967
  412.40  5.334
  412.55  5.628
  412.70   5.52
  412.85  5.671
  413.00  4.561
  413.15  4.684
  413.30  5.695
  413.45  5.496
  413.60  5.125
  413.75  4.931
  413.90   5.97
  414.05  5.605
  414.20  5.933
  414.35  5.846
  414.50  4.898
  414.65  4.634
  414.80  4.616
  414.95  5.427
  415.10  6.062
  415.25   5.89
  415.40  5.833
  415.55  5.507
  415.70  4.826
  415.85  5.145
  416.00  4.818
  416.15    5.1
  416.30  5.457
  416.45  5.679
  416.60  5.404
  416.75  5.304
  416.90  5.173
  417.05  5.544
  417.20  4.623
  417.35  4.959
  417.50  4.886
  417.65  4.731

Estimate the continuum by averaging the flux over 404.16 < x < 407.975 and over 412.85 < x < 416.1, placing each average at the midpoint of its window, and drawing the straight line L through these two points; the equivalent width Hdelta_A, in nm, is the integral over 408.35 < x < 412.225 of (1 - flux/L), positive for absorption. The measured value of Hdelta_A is 0.580 nm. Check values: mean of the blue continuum 5.31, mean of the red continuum 5.32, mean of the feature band 4.52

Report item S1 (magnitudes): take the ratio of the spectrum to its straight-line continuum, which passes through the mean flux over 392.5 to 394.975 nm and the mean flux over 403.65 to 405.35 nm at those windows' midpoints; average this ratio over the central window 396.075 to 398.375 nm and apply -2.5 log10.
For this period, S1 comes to 0.25 mag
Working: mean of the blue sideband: 4.49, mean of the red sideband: 5.3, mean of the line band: 3.78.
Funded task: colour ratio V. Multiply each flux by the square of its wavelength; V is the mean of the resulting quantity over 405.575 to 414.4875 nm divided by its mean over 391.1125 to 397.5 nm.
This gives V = 1.3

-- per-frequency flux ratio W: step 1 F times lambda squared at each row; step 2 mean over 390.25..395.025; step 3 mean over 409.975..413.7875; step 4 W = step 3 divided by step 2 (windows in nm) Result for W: 1.1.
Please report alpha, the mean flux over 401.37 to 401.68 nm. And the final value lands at 4.87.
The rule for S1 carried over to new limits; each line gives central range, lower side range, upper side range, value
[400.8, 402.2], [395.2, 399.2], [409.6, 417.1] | -0.244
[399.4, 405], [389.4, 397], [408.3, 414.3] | -0.184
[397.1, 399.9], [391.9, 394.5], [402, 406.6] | 0.062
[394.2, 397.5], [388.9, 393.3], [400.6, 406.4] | 0.137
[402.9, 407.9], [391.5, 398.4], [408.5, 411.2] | -0.231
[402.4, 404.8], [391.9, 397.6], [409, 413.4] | -0.239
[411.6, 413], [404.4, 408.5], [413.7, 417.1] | 0.052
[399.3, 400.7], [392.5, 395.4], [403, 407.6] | -0.048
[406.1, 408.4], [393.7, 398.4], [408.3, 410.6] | -0.210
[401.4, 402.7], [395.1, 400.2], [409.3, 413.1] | -0.235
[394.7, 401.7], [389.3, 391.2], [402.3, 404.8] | 0.097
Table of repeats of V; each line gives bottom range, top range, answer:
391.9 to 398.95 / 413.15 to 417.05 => 1.37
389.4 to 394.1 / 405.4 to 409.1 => 1.31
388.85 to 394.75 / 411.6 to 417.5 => 1.33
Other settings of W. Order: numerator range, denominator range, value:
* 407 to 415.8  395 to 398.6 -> 1.31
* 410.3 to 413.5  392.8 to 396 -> 1.15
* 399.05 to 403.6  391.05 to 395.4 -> 1.24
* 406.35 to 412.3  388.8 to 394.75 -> 1.18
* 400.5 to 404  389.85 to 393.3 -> 1.29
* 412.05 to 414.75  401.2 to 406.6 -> 1.02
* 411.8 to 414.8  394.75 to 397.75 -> 1.45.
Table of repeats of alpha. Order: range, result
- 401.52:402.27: 5.39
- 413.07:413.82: 5.18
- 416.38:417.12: 5.42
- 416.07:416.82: 5.39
